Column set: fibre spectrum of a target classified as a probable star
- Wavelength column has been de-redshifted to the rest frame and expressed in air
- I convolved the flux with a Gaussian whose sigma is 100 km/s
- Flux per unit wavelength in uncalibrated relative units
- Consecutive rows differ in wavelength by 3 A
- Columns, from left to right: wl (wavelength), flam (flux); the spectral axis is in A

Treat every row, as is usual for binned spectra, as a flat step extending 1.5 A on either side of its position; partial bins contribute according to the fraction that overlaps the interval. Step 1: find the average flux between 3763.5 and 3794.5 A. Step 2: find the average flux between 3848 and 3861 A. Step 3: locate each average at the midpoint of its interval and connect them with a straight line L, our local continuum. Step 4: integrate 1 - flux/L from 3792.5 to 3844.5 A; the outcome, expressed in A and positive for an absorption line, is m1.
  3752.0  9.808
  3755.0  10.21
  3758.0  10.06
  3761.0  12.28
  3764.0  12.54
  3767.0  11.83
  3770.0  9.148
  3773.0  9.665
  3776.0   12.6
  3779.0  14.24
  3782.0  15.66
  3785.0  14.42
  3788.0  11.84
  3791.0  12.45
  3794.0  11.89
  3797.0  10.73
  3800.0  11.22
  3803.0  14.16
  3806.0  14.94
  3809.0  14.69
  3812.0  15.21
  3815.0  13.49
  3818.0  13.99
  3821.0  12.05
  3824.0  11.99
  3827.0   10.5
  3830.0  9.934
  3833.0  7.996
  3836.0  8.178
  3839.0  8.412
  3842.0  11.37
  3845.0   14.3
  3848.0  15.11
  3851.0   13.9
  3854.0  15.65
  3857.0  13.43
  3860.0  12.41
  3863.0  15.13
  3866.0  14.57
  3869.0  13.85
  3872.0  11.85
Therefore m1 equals 5.4 A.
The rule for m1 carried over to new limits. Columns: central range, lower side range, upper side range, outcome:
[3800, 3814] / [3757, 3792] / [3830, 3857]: -2.63 A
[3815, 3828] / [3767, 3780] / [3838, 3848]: -0.56 A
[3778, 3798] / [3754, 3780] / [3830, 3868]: -2.45 A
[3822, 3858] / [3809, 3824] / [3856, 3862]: 4.27 A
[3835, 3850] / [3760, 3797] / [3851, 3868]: 2.34 A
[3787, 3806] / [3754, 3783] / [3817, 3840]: -2.02 A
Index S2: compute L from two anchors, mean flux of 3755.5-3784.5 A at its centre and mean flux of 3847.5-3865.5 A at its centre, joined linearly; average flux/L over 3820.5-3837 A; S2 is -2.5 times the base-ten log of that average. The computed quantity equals 0.32 mag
